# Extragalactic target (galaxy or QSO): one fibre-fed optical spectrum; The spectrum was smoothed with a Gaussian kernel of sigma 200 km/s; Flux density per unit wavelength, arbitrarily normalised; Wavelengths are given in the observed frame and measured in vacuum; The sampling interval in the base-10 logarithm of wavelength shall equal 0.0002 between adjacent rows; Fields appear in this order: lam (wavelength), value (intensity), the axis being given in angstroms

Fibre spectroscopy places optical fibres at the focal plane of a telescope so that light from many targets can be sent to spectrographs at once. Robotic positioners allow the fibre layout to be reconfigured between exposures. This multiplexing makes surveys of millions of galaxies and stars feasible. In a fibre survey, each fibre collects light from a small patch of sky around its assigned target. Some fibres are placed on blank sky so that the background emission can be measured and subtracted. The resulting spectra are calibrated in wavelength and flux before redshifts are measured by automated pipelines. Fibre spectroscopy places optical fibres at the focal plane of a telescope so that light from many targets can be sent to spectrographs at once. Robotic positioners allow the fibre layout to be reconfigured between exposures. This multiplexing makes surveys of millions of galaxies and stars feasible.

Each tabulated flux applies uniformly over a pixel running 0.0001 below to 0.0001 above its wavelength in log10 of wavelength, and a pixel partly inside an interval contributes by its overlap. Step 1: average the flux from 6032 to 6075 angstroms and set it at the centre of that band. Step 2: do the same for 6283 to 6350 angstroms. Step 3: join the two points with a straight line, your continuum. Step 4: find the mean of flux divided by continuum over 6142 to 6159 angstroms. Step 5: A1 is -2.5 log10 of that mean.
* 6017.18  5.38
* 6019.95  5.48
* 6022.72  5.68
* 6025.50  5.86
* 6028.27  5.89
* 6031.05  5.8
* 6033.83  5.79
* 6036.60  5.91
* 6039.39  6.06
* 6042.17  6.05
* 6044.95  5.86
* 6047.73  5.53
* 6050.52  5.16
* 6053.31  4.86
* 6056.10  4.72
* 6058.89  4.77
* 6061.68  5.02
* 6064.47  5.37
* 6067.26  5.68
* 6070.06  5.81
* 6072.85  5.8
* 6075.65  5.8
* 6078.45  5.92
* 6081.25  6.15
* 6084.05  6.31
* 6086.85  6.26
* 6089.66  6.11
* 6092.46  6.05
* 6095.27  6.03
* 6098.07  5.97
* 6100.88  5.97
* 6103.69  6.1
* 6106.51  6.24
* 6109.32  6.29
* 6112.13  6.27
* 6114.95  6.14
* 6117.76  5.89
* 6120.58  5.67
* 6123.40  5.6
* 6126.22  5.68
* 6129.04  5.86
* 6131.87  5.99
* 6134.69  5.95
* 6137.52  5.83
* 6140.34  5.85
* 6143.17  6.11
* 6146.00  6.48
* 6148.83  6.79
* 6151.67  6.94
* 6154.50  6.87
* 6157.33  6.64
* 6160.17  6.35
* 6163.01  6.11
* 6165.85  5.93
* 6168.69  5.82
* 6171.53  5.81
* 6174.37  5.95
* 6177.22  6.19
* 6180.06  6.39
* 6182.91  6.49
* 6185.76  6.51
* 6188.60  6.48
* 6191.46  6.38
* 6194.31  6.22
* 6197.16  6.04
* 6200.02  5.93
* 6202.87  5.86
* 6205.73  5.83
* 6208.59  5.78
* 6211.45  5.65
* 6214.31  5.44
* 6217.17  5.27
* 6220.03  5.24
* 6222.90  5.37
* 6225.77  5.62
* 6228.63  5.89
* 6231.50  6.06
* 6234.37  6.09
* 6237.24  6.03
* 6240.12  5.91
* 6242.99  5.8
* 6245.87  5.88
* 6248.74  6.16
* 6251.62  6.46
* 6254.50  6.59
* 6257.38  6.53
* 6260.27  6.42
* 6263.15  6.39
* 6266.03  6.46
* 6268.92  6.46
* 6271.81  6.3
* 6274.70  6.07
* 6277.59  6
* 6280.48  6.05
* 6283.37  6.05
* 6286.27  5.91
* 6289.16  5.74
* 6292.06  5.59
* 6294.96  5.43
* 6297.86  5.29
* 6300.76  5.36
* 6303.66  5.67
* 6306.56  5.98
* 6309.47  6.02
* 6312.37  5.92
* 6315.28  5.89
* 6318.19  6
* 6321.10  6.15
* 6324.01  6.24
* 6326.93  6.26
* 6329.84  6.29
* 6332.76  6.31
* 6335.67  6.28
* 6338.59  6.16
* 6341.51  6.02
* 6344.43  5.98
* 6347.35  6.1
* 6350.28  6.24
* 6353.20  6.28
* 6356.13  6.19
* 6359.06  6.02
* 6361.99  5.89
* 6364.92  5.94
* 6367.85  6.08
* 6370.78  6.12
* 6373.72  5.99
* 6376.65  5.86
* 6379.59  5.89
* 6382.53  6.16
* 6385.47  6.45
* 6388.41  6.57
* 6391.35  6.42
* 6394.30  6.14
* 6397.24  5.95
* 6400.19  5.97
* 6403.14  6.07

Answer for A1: -0.17 mag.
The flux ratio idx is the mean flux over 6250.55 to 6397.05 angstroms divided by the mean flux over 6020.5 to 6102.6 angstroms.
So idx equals 1.1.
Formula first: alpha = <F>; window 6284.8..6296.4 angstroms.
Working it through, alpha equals 5.67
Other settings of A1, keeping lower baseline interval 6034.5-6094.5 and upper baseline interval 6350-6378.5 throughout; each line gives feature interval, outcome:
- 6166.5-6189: -0.07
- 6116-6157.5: -0.07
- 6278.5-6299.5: 0.04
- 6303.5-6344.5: -0.02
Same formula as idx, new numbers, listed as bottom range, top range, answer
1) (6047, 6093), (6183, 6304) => 1.07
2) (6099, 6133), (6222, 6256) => 1.00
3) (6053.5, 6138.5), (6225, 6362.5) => 1.04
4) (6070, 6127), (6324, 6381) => 1.02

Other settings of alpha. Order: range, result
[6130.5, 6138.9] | 5.92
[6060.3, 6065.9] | 5.2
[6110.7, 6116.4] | 6.21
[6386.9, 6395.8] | 6.38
